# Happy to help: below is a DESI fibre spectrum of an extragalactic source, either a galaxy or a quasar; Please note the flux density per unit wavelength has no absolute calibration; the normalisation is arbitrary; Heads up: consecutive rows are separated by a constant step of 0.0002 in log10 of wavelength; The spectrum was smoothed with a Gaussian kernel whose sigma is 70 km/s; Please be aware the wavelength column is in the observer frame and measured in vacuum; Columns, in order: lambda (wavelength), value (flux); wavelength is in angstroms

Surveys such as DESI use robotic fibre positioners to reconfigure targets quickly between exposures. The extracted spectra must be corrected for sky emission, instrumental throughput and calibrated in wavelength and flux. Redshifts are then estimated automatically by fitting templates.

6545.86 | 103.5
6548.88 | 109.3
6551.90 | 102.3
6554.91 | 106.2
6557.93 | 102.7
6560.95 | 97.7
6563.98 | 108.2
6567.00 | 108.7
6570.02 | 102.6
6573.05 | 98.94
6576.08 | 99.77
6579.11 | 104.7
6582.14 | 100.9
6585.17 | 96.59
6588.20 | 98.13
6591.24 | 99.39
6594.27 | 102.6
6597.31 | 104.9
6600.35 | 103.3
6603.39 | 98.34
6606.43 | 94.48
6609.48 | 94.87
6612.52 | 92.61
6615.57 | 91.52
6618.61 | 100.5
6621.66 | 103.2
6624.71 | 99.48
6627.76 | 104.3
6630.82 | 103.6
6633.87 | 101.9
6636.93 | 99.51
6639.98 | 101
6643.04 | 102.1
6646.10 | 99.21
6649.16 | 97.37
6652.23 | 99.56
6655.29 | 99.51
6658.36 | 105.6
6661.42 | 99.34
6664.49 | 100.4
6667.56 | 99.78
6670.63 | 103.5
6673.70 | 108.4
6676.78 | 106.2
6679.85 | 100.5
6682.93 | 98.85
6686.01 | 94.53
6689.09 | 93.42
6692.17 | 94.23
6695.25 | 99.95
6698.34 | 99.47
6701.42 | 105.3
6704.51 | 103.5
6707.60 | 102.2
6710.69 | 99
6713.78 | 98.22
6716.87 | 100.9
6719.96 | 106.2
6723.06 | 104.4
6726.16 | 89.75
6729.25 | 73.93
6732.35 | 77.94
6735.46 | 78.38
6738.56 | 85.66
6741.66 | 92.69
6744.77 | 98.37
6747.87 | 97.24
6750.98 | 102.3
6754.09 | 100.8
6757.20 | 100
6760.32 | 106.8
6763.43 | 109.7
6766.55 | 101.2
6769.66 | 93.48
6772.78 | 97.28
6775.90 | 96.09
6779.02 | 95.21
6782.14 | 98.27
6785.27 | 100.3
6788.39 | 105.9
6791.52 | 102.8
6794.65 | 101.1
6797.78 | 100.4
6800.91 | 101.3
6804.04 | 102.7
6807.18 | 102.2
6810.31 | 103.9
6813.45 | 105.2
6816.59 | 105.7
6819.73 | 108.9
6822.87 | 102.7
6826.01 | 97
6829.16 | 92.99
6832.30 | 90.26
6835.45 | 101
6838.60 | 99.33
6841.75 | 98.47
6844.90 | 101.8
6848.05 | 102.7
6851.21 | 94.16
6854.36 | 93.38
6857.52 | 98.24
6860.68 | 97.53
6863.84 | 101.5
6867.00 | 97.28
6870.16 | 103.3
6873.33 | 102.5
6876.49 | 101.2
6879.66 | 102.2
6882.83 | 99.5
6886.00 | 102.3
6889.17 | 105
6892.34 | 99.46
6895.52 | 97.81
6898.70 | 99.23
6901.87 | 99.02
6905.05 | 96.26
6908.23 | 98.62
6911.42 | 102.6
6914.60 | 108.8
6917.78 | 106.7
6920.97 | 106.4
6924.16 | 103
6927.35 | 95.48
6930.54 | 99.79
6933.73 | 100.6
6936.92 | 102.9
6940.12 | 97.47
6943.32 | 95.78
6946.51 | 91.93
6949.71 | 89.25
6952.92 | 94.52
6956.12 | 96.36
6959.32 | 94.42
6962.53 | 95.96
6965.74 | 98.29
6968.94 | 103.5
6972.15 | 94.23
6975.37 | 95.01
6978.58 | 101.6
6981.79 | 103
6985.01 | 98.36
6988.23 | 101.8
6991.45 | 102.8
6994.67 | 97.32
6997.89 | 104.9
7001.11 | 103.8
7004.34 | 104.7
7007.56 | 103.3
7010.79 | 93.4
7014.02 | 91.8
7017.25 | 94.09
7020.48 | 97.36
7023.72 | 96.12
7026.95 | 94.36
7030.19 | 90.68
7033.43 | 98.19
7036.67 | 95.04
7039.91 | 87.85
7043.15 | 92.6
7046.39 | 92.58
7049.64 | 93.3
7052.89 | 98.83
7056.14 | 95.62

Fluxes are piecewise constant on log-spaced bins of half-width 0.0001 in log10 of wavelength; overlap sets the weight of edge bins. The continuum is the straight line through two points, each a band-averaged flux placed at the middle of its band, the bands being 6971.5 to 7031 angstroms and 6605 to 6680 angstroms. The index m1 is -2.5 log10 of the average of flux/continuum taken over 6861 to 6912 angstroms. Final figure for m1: -0.014 mag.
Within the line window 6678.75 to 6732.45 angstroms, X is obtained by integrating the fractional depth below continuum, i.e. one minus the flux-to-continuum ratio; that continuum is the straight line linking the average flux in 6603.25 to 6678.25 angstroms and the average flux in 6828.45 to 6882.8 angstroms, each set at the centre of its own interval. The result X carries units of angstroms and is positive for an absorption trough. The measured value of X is 1.4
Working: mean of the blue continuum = 100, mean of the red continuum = 98.8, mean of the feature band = 97.3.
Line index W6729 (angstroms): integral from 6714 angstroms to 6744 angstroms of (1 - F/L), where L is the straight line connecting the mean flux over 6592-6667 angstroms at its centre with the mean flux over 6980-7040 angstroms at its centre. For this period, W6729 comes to 2.7 angstroms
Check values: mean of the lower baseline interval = 100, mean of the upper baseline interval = 98.1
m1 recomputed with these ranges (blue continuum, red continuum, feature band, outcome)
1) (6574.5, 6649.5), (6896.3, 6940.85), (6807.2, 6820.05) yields -0.05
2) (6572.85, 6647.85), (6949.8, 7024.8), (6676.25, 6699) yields 0.02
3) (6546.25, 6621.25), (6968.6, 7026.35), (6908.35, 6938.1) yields -0.04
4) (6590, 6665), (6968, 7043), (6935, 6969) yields 0.02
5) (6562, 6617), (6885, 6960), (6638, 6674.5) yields -0.01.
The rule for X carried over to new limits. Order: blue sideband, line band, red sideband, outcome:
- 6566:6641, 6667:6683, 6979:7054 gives -0.6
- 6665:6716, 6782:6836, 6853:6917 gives -0.5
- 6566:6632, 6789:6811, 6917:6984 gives -0.7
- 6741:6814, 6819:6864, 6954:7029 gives 0.7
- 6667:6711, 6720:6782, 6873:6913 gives 3.3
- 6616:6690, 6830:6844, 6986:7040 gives 0.3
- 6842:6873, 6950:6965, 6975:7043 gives 0.5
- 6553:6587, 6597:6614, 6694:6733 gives 0.6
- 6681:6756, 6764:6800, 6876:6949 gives -0.9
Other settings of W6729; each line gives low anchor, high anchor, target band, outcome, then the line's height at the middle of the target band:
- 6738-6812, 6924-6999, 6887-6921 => -1.0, 98.7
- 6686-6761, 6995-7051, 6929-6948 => -0.4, 96.1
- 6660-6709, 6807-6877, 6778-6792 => 0.0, 100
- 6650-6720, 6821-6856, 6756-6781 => -0.2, 99.1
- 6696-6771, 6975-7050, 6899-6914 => -0.4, 97.2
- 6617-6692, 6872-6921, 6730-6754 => 2.5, 101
